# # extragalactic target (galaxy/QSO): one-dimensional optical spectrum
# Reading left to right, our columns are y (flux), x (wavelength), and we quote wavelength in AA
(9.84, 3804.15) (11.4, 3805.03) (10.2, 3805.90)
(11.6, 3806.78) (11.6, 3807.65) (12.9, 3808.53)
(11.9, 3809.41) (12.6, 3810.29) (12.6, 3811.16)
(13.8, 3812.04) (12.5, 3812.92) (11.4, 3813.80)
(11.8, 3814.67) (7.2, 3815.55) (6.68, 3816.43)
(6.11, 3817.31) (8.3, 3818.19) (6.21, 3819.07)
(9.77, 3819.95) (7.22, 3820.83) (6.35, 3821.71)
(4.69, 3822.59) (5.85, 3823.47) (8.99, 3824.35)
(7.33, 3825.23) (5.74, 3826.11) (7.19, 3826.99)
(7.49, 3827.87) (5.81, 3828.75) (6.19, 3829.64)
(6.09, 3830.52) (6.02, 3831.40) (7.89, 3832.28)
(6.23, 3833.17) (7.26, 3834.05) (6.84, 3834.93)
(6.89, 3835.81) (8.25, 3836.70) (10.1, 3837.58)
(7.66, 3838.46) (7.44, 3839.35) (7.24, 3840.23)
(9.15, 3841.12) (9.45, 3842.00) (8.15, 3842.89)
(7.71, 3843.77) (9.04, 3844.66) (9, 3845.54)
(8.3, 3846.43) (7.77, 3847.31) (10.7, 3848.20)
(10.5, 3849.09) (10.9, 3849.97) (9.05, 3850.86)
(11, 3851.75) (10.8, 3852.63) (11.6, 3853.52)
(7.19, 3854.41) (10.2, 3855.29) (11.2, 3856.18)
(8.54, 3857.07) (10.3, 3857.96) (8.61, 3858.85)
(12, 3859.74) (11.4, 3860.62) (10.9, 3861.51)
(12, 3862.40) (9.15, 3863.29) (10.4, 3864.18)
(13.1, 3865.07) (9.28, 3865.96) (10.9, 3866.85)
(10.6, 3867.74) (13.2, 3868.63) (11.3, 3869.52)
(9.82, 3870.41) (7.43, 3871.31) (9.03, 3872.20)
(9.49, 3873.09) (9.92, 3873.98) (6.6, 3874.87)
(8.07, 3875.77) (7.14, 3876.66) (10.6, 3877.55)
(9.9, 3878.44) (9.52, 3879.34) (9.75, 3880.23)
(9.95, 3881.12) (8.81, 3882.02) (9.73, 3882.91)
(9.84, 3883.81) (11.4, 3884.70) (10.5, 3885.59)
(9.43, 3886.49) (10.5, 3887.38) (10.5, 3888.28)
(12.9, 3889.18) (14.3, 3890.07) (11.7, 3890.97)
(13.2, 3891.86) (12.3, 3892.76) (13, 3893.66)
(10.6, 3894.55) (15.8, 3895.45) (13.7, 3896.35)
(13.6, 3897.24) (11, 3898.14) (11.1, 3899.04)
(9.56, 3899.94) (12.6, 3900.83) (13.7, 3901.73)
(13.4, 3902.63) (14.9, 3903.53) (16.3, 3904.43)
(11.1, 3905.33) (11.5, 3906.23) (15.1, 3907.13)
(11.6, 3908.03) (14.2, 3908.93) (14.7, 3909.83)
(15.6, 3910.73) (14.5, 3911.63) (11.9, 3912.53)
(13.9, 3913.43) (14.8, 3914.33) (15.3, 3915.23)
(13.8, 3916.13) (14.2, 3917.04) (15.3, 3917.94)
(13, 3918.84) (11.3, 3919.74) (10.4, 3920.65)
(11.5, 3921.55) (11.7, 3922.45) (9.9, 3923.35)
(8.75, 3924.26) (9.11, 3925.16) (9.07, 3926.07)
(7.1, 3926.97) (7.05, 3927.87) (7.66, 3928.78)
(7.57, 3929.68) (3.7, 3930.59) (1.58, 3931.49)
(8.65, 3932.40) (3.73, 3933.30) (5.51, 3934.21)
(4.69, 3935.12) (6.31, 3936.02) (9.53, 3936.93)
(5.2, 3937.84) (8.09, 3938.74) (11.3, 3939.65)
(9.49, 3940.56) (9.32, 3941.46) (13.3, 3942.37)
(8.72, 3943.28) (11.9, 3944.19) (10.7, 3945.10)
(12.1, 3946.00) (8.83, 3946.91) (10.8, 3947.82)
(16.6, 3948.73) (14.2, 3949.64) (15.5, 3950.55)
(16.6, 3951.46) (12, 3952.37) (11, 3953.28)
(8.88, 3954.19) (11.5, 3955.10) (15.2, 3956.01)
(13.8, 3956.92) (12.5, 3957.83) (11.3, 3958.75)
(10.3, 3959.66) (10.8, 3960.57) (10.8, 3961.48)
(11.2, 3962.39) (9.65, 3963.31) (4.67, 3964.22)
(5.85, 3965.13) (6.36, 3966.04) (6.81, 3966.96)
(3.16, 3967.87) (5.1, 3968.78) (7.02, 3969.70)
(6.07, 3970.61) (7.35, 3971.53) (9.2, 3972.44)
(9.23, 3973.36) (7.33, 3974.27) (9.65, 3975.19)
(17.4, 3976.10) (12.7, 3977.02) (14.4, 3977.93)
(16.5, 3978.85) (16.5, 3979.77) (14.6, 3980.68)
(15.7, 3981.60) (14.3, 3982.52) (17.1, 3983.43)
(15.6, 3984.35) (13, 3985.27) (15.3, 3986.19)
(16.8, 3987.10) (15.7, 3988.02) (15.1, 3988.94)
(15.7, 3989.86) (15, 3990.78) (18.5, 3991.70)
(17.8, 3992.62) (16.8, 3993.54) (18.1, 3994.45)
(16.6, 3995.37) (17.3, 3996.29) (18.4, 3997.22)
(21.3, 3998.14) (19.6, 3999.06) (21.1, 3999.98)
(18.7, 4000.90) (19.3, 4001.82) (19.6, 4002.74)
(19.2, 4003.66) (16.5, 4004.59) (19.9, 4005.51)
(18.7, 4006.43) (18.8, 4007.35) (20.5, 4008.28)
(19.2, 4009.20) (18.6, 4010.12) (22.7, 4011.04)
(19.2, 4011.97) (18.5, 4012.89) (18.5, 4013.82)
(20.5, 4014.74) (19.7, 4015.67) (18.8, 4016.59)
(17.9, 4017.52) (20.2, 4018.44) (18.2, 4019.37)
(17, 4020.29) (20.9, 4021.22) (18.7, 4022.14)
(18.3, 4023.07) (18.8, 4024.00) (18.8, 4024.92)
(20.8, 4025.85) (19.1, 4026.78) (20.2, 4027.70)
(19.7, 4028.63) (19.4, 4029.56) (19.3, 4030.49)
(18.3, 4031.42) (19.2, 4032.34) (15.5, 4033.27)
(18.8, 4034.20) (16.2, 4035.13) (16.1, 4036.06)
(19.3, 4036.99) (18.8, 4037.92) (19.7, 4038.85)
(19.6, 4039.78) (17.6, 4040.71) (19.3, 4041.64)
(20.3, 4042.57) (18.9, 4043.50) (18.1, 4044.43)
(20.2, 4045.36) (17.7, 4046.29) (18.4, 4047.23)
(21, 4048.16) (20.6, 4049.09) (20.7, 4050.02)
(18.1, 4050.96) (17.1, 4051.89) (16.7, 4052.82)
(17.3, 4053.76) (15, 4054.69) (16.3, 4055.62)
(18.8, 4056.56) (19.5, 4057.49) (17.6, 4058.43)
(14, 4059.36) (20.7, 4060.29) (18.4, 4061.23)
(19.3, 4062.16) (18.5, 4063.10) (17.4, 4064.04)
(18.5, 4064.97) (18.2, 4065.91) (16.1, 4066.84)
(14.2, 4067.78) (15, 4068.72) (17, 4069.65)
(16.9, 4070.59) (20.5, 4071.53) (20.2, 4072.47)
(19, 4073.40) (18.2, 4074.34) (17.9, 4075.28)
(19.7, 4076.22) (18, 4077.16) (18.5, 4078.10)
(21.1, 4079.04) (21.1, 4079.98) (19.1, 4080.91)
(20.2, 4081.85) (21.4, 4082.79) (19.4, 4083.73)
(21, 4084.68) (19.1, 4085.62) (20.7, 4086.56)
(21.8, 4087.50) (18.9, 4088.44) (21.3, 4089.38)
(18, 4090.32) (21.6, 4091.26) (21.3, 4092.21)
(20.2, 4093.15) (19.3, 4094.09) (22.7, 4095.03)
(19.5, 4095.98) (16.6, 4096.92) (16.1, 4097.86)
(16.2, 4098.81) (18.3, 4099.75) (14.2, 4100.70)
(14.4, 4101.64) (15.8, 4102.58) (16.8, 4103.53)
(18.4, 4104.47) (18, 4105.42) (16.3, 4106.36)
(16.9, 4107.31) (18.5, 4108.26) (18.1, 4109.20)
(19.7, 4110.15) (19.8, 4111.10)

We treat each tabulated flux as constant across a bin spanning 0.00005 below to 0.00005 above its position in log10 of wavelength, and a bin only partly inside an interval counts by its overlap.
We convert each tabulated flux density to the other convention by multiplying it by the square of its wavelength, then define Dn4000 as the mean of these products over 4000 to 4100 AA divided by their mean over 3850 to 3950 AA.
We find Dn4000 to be 1.9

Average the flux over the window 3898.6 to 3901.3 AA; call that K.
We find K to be 11.1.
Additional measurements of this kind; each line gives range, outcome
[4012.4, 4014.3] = 18.6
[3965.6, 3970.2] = 5.69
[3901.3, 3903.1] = 13.5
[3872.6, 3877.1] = 8.25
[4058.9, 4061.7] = 17.7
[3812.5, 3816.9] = 9.88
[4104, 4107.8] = 17.4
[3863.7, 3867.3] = 10.9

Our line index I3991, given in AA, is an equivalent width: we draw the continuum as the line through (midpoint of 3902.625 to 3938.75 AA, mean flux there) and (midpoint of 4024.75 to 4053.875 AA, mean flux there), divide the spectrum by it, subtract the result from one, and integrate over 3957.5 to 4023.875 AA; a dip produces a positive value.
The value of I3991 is 2.07 AA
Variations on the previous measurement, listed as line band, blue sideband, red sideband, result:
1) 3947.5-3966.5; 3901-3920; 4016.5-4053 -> 5.1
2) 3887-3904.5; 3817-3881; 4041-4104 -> -2.9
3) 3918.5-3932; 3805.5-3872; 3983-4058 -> 4.9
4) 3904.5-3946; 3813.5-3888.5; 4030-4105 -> 5.9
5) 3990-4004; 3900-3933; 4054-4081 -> -3.2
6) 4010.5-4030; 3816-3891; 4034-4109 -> -3.7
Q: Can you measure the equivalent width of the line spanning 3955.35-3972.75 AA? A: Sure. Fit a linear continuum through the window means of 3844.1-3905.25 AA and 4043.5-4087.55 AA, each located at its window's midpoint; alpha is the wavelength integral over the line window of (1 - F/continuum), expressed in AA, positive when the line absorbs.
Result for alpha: 6.7 AA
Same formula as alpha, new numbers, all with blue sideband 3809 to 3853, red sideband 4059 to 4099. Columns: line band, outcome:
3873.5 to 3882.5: 1.2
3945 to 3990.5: 7.9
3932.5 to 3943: 4.1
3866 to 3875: 0.2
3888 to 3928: -2.9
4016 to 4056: -3.6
